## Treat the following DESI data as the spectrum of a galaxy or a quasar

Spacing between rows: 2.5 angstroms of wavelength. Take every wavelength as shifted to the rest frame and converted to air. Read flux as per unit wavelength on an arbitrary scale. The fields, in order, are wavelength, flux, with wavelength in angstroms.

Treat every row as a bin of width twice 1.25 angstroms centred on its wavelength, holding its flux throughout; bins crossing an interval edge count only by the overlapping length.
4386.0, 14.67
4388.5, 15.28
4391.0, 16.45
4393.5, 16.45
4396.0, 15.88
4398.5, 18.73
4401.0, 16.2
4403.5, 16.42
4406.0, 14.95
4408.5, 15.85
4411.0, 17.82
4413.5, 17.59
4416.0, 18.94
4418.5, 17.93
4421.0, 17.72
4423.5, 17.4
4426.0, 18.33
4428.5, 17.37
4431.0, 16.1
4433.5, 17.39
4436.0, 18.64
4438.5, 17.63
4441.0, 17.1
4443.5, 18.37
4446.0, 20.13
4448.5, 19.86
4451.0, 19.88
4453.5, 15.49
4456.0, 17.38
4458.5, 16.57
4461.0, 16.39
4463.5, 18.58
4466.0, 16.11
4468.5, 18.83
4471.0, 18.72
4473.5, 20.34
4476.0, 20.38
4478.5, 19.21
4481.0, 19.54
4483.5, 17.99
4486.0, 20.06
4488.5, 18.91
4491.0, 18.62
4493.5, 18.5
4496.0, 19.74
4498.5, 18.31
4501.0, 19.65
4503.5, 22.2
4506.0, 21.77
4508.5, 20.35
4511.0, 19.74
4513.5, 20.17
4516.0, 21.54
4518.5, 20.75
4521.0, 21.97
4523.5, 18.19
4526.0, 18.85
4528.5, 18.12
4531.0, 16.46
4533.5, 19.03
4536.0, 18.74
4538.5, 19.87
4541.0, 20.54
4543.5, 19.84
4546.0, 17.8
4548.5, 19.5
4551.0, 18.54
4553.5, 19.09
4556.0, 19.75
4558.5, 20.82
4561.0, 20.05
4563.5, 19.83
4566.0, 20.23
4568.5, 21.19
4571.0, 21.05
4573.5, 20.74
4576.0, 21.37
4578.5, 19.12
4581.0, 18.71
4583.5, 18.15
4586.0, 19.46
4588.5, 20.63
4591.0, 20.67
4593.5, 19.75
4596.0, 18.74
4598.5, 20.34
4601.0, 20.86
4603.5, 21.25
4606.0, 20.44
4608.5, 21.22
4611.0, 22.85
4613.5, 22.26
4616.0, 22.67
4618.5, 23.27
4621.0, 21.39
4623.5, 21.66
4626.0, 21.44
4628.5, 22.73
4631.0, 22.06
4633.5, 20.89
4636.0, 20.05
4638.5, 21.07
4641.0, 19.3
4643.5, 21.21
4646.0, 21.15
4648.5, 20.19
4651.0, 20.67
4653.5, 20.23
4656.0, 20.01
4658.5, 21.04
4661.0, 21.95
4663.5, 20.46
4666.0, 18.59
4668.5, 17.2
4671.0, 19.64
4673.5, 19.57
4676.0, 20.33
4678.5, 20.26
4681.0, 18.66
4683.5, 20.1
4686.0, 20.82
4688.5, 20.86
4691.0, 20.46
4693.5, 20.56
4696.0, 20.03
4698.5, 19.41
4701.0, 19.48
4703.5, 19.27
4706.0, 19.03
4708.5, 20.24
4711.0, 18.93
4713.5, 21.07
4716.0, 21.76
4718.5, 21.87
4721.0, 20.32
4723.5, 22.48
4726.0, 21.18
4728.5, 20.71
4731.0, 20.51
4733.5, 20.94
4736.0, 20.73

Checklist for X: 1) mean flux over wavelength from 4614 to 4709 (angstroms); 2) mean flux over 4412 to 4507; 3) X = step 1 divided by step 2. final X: 1.11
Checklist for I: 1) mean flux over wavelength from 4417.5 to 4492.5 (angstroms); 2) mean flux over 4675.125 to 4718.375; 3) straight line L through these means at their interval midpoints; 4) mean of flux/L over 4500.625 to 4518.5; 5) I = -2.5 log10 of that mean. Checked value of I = -0.119 mag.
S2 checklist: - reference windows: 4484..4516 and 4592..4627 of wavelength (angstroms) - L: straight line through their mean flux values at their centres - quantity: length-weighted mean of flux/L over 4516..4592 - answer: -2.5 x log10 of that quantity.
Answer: 0.05 mag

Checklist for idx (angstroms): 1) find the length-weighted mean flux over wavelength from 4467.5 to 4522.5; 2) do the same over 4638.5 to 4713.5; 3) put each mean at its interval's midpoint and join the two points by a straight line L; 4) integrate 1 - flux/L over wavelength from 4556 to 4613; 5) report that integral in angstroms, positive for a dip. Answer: -1.15 angstroms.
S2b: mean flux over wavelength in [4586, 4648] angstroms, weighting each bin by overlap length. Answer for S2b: 21.1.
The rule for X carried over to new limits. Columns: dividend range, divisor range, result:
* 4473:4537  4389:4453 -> 1.12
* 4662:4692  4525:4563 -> 1.03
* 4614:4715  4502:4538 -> 1.03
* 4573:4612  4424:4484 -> 1.11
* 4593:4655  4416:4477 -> 1.17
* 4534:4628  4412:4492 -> 1.12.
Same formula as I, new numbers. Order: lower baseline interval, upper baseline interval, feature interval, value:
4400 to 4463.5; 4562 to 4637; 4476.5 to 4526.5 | -0.05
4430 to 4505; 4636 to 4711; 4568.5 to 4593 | -0.04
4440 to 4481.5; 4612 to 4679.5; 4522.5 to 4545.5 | 0.03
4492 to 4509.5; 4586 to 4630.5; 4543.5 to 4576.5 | 0.04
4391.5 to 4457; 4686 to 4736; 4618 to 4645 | -0.09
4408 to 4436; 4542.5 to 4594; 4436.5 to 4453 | -0.04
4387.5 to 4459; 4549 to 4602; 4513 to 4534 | -0.02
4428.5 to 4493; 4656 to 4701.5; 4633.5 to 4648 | -0.05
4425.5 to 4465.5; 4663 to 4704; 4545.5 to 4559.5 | -0.04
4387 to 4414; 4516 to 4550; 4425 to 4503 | -0.04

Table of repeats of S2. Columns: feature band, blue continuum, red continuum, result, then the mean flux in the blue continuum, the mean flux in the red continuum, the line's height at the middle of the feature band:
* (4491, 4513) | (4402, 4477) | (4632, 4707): -0.087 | 17.8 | 20.1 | 18.4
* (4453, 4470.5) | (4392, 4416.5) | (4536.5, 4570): 0.047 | 16.8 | 19.8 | 18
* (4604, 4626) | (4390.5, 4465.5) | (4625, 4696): -0.109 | 17.4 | 20.4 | 19.8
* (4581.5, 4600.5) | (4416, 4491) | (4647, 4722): -0.019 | 18.2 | 20.1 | 19.3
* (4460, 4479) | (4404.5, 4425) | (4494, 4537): 0.002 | 17.3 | 19.7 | 18.6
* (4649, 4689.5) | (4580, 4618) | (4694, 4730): 0.025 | 20.6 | 20.4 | 20.5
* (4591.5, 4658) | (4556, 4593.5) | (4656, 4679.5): -0.056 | 20.1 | 19.9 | 20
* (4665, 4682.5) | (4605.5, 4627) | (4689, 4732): 0.099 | 22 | 20.4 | 21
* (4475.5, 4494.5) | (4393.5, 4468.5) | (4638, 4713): -0.063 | 17.5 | 20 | 18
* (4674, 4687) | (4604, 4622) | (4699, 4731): 0.054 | 22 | 20.5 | 21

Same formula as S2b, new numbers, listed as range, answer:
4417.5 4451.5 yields 18.1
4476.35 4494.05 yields 19.1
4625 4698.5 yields 20.4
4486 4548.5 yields 19.6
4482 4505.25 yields 19.4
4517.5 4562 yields 19.3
